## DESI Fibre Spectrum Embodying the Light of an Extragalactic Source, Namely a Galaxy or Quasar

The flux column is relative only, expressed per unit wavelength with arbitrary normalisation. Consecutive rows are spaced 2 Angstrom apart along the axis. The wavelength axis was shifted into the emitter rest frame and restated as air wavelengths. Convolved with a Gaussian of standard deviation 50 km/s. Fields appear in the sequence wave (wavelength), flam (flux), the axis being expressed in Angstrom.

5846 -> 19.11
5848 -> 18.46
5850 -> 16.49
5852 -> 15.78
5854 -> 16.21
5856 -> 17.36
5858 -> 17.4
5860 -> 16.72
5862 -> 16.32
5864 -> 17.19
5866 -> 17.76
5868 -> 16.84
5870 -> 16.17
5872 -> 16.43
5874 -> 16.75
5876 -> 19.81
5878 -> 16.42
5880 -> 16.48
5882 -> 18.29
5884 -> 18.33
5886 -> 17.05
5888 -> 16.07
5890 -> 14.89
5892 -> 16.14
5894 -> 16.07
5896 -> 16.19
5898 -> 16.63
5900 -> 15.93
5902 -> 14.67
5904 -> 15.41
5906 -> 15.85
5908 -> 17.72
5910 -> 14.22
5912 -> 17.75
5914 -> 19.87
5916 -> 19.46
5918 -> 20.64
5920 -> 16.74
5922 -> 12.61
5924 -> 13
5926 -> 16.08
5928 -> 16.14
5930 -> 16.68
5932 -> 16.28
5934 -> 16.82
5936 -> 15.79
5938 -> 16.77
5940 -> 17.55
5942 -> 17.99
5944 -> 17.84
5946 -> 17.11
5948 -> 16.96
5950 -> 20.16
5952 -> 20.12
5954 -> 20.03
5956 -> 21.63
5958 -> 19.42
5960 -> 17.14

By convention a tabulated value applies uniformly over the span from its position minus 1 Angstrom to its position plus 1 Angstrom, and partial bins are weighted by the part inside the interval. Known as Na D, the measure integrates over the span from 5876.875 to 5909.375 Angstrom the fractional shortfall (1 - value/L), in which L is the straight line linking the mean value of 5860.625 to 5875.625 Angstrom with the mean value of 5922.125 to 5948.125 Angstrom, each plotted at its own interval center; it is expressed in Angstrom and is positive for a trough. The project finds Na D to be 0.7 Angstrom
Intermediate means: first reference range 16.9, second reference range 16.4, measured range 16.4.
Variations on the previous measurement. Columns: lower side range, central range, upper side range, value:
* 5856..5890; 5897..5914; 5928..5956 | 1.1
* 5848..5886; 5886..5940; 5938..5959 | 5.0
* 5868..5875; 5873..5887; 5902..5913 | -1.0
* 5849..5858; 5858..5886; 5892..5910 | -1.5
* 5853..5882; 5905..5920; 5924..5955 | -0.5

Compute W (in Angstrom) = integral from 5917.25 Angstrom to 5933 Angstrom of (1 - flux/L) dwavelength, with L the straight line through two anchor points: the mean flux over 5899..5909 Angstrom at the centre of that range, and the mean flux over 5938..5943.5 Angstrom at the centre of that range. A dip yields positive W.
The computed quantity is 0.9 Angstrom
